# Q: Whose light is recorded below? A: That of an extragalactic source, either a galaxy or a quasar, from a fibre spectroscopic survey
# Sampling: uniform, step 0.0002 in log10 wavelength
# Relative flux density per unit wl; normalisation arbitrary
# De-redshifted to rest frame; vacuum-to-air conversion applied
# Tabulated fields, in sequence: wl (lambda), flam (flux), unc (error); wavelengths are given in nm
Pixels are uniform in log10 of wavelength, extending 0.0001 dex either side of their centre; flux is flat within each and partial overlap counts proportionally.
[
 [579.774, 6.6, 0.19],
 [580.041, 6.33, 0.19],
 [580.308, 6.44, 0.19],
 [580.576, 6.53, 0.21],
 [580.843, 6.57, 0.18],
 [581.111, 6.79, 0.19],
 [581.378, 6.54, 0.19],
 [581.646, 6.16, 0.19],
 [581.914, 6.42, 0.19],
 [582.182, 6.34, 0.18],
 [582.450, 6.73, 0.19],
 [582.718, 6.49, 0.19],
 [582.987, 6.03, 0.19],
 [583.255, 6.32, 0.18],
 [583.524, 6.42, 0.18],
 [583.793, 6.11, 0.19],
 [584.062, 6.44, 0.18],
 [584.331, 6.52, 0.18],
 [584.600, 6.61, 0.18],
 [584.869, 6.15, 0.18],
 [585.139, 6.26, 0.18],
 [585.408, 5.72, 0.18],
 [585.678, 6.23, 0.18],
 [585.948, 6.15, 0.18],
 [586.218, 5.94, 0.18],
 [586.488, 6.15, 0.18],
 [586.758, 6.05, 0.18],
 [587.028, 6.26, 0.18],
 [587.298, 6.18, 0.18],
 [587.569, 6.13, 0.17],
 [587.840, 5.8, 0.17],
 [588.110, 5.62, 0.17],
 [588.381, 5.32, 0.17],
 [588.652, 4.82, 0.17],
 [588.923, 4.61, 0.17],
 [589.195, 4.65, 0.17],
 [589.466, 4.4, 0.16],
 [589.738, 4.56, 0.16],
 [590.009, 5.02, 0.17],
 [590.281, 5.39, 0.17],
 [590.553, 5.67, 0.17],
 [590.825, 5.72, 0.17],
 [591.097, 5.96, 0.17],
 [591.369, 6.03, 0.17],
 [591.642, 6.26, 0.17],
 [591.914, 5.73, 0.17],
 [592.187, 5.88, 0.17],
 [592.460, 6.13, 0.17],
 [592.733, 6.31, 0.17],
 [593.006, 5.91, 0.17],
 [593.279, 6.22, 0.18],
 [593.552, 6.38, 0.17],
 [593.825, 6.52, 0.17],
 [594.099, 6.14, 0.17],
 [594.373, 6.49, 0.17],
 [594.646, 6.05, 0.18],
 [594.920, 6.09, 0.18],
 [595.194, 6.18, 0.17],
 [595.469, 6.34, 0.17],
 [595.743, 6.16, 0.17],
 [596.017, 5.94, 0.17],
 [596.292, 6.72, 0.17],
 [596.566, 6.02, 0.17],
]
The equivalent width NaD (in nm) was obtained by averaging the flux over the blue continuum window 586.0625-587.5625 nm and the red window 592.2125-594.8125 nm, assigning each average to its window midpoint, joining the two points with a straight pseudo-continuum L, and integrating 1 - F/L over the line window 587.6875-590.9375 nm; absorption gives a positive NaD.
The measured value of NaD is 0.541 nm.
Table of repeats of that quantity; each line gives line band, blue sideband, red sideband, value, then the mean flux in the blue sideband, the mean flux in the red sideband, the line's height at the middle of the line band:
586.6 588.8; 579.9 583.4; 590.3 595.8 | 0.17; 6.44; 6.09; 6.25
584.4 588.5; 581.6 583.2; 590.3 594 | 0.12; 6.37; 6.04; 6.23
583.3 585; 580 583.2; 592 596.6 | 0.01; 6.45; 6.2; 6.4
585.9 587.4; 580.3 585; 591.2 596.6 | 0.05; 6.42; 6.18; 6.34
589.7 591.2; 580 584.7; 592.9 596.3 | 0.21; 6.43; 6.23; 6.3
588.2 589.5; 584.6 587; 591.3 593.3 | 0.27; 6.12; 6.05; 6.09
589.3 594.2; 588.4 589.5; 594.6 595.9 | -0.38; 4.71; 6.17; 5.36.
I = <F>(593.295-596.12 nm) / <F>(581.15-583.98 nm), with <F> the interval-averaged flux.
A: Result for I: 0.98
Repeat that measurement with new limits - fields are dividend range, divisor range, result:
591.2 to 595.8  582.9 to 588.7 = 1.01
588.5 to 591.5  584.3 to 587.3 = 0.84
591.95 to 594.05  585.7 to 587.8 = 1.01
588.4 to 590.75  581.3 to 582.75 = 0.77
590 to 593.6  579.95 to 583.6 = 0.92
